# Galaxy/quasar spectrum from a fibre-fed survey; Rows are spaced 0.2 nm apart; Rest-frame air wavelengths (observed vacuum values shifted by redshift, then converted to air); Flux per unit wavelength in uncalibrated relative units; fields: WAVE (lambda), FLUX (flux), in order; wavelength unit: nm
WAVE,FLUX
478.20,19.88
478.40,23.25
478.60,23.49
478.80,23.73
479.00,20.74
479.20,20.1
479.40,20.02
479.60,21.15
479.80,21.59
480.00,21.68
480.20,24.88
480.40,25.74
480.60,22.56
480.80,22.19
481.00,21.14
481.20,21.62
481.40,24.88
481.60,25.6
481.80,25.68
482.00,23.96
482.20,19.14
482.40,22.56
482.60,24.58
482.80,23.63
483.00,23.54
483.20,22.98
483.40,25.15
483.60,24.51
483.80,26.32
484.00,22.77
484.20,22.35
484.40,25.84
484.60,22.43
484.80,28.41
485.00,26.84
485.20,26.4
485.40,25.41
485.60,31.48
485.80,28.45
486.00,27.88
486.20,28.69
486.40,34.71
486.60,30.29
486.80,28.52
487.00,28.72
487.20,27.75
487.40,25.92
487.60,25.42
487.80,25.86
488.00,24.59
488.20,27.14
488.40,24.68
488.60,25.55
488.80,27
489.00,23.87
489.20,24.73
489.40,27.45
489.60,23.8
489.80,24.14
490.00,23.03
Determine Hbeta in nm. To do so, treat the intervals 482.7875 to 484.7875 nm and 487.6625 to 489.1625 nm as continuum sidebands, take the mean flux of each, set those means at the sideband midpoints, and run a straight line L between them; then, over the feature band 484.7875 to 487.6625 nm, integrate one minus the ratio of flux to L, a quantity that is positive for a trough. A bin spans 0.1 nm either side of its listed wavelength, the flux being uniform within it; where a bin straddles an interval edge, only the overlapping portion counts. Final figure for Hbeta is -0.40 nm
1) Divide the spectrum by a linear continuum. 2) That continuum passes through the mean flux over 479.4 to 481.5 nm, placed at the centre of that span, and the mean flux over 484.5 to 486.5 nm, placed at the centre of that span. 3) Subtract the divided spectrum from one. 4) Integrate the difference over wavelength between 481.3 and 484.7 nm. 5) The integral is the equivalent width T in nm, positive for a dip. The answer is 0.194 nm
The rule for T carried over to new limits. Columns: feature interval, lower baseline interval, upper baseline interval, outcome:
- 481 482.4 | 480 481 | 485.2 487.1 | 0.076 nm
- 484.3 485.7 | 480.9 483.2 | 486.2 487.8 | -0.012 nm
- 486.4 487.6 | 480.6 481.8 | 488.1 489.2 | -0.168 nm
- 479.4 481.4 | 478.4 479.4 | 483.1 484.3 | 0.008 nm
